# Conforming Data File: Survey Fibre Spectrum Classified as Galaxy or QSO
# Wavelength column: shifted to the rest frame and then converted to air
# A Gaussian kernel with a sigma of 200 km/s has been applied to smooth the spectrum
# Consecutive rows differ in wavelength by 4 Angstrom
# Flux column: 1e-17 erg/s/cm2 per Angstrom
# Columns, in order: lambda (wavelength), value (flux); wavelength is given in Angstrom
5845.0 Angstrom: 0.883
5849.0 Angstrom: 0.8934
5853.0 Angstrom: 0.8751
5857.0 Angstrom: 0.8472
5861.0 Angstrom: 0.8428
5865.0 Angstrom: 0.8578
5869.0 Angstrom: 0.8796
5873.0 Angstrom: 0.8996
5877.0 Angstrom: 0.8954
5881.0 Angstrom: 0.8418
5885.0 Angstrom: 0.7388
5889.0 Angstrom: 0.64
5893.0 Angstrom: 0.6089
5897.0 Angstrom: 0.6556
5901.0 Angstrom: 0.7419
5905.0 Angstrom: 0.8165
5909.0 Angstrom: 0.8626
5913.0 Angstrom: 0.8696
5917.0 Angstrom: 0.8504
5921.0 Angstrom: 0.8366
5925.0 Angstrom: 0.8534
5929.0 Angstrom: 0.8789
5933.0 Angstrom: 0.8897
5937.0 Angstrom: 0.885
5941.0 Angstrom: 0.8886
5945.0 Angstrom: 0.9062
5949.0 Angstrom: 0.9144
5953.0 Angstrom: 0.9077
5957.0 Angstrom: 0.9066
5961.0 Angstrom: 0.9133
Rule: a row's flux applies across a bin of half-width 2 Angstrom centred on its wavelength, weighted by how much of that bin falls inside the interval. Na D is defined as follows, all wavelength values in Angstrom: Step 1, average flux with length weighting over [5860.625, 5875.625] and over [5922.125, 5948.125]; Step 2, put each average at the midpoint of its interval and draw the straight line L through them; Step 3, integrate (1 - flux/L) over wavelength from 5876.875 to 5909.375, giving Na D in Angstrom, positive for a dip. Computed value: 5.0 Angstrom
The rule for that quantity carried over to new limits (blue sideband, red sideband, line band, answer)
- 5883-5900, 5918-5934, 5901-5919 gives -1.6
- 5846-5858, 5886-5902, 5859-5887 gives -3.1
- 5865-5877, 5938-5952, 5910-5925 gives 0.7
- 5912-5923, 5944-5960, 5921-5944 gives 0.0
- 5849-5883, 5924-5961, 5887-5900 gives 3.5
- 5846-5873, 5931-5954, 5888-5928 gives 4.8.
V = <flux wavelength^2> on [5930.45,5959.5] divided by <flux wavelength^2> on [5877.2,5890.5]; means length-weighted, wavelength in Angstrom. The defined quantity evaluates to 1.20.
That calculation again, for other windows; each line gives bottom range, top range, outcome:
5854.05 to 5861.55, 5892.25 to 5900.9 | 0.79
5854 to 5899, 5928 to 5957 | 1.16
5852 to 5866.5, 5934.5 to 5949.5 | 1.08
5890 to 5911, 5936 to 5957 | 1.25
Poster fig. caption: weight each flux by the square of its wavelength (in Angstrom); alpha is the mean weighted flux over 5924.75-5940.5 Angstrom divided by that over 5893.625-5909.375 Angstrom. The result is 1.19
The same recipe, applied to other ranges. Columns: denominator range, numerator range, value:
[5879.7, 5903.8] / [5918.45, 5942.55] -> 1.25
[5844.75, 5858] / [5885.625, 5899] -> 0.75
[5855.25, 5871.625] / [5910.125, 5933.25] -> 1.02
